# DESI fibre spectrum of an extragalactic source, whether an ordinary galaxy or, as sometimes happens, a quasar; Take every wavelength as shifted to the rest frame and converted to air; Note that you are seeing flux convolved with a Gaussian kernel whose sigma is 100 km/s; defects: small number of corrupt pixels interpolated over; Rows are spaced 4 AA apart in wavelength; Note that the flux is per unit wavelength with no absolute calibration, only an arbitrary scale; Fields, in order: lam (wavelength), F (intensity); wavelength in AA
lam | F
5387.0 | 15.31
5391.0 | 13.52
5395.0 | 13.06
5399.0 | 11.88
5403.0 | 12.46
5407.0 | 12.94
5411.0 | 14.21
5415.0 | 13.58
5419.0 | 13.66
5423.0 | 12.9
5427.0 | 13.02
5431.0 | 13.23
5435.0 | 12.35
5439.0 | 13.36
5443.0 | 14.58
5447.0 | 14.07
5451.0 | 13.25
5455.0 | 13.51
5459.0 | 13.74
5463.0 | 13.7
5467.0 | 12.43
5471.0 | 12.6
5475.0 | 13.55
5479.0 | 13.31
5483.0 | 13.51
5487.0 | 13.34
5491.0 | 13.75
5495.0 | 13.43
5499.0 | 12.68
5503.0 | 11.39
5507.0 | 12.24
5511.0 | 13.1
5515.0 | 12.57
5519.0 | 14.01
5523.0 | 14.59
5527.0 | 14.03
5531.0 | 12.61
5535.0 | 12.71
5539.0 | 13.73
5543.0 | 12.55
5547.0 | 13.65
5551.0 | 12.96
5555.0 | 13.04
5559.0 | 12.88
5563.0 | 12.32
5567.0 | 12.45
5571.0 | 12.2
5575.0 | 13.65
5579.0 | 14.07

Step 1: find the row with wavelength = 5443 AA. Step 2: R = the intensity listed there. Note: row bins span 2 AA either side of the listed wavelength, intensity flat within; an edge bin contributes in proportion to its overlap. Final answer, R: 14.58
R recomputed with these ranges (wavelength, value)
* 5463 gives 13.7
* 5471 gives 12.6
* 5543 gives 12.55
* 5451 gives 13.25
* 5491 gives 13.75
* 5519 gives 14.01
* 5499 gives 12.68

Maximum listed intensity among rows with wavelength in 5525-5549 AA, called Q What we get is 14.03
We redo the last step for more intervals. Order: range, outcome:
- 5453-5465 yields 13.74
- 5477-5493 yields 13.75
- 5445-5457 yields 14.07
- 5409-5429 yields 14.21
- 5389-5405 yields 13.52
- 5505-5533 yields 14.59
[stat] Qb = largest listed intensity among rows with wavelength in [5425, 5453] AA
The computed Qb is 14.58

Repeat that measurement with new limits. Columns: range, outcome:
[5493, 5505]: 13.43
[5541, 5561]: 13.65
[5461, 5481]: 13.7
